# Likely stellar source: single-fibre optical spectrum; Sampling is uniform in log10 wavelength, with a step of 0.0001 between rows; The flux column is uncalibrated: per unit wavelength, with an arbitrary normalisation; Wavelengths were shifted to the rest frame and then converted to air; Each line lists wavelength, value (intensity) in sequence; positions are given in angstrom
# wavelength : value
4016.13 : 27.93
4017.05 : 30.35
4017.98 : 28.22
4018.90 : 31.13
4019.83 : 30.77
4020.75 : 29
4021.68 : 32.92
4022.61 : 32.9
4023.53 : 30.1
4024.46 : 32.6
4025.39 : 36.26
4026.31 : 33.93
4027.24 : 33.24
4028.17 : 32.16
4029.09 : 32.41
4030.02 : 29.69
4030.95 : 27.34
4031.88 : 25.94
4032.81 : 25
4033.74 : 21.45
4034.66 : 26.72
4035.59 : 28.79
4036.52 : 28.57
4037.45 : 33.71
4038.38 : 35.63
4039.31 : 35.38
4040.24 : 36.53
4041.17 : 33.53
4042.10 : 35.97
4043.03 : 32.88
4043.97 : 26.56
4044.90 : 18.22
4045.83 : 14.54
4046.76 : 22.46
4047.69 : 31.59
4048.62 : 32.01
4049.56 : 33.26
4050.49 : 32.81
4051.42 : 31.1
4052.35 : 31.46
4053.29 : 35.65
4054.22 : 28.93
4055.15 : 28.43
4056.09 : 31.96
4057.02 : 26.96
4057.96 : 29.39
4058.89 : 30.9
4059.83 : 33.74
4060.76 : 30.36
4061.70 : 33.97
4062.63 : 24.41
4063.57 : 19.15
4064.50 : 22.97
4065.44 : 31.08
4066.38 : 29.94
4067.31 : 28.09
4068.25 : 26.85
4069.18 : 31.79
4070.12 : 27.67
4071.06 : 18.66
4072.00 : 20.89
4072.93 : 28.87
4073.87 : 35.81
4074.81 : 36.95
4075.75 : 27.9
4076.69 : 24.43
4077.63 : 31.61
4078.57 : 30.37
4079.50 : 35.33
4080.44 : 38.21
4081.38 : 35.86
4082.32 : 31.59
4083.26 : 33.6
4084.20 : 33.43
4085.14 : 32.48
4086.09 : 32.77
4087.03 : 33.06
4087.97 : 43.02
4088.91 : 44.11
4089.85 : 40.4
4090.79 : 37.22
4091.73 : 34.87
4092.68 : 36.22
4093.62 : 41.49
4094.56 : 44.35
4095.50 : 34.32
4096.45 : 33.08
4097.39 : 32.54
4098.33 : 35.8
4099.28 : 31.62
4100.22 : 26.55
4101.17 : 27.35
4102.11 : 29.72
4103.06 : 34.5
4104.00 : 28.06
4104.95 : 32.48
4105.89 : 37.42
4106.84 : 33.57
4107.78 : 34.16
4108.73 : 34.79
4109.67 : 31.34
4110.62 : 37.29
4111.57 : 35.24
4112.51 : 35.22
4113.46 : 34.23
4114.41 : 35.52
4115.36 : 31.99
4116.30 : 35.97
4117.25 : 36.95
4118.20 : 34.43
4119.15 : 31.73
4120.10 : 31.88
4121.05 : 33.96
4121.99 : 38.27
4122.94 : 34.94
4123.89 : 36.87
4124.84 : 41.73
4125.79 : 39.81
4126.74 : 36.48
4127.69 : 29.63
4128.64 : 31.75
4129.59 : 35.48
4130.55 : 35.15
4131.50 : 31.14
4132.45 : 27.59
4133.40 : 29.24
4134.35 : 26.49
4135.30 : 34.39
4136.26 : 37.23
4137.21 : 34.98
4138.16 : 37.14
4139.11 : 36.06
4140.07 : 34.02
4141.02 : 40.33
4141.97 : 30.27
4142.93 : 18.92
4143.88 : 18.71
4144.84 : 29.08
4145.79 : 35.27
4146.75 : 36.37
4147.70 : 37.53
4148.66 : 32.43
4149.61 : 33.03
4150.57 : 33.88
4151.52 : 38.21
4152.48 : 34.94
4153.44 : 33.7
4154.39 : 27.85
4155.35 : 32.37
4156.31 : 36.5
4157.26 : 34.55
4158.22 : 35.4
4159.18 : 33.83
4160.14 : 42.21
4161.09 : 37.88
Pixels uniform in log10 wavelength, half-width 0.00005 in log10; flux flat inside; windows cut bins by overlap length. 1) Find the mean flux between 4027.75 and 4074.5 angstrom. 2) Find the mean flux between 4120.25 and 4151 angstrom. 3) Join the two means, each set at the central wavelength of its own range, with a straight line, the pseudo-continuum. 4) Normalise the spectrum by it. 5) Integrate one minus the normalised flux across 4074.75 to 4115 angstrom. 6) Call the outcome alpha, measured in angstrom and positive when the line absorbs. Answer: -3.8 angstrom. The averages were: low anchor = 29.1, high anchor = 33.4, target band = 34.2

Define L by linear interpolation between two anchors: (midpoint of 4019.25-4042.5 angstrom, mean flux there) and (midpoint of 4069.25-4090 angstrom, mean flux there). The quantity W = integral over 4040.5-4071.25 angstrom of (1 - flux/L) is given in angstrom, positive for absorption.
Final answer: 2.9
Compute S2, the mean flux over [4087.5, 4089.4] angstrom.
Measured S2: 43.6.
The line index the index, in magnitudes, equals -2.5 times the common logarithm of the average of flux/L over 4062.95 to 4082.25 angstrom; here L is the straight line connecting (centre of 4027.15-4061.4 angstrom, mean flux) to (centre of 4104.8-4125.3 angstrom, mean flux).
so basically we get 0.10 mag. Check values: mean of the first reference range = 29.9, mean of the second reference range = 35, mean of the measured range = 29.1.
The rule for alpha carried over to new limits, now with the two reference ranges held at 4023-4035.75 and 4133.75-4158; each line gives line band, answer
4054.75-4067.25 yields 0.8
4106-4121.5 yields -1.1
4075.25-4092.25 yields -1.7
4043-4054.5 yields 0.7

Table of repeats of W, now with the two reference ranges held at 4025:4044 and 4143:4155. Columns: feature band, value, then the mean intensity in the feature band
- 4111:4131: -2.0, 35.1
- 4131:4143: -0.2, 32.6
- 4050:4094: -0.2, 31.6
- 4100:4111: -0.2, 32.4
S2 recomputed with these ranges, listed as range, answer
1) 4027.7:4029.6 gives 32.3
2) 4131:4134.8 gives 28.7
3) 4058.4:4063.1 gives 30.7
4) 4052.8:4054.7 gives 32.3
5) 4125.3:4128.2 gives 35.3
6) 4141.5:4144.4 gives 22.6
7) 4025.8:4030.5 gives 32.4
